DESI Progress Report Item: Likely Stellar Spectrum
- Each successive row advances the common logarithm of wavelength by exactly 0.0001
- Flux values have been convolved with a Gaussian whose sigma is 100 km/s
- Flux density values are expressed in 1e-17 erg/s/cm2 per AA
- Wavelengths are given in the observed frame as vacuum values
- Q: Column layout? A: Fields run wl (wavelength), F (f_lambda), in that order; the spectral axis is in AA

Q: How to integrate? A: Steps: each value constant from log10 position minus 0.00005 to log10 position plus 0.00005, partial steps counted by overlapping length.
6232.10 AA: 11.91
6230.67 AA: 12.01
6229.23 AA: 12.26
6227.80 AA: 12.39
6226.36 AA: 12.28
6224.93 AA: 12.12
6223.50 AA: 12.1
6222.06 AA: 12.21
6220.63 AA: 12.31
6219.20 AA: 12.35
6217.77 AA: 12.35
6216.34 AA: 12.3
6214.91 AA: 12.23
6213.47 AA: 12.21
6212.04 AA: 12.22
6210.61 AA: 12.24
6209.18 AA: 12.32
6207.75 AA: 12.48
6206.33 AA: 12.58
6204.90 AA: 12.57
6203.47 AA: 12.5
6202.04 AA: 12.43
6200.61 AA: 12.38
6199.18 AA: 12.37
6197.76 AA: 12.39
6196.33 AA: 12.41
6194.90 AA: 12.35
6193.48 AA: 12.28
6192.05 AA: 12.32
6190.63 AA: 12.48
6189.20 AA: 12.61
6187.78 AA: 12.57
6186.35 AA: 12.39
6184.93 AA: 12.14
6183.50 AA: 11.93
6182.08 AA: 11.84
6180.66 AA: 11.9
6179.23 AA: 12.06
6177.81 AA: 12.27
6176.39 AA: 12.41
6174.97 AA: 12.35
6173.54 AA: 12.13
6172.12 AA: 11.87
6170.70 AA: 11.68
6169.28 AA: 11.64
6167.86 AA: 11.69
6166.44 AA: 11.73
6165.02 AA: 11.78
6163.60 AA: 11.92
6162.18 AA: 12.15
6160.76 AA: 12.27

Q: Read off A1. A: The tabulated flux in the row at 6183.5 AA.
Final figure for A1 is 11.93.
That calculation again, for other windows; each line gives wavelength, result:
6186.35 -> 12.39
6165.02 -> 11.78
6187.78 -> 12.57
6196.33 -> 12.41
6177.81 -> 12.27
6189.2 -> 12.61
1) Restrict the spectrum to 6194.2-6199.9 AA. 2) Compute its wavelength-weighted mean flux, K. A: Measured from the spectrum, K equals 12.4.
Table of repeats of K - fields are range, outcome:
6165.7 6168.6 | 11.7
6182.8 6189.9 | 12.3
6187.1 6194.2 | 12.5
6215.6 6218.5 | 12.3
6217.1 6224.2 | 12.3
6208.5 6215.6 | 12.2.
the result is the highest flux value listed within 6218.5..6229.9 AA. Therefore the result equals 12.39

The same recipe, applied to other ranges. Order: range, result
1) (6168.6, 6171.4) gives 11.68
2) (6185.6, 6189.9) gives 12.61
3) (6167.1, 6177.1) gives 12.41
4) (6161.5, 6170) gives 12.15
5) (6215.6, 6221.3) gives 12.35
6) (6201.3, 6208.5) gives 12.58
